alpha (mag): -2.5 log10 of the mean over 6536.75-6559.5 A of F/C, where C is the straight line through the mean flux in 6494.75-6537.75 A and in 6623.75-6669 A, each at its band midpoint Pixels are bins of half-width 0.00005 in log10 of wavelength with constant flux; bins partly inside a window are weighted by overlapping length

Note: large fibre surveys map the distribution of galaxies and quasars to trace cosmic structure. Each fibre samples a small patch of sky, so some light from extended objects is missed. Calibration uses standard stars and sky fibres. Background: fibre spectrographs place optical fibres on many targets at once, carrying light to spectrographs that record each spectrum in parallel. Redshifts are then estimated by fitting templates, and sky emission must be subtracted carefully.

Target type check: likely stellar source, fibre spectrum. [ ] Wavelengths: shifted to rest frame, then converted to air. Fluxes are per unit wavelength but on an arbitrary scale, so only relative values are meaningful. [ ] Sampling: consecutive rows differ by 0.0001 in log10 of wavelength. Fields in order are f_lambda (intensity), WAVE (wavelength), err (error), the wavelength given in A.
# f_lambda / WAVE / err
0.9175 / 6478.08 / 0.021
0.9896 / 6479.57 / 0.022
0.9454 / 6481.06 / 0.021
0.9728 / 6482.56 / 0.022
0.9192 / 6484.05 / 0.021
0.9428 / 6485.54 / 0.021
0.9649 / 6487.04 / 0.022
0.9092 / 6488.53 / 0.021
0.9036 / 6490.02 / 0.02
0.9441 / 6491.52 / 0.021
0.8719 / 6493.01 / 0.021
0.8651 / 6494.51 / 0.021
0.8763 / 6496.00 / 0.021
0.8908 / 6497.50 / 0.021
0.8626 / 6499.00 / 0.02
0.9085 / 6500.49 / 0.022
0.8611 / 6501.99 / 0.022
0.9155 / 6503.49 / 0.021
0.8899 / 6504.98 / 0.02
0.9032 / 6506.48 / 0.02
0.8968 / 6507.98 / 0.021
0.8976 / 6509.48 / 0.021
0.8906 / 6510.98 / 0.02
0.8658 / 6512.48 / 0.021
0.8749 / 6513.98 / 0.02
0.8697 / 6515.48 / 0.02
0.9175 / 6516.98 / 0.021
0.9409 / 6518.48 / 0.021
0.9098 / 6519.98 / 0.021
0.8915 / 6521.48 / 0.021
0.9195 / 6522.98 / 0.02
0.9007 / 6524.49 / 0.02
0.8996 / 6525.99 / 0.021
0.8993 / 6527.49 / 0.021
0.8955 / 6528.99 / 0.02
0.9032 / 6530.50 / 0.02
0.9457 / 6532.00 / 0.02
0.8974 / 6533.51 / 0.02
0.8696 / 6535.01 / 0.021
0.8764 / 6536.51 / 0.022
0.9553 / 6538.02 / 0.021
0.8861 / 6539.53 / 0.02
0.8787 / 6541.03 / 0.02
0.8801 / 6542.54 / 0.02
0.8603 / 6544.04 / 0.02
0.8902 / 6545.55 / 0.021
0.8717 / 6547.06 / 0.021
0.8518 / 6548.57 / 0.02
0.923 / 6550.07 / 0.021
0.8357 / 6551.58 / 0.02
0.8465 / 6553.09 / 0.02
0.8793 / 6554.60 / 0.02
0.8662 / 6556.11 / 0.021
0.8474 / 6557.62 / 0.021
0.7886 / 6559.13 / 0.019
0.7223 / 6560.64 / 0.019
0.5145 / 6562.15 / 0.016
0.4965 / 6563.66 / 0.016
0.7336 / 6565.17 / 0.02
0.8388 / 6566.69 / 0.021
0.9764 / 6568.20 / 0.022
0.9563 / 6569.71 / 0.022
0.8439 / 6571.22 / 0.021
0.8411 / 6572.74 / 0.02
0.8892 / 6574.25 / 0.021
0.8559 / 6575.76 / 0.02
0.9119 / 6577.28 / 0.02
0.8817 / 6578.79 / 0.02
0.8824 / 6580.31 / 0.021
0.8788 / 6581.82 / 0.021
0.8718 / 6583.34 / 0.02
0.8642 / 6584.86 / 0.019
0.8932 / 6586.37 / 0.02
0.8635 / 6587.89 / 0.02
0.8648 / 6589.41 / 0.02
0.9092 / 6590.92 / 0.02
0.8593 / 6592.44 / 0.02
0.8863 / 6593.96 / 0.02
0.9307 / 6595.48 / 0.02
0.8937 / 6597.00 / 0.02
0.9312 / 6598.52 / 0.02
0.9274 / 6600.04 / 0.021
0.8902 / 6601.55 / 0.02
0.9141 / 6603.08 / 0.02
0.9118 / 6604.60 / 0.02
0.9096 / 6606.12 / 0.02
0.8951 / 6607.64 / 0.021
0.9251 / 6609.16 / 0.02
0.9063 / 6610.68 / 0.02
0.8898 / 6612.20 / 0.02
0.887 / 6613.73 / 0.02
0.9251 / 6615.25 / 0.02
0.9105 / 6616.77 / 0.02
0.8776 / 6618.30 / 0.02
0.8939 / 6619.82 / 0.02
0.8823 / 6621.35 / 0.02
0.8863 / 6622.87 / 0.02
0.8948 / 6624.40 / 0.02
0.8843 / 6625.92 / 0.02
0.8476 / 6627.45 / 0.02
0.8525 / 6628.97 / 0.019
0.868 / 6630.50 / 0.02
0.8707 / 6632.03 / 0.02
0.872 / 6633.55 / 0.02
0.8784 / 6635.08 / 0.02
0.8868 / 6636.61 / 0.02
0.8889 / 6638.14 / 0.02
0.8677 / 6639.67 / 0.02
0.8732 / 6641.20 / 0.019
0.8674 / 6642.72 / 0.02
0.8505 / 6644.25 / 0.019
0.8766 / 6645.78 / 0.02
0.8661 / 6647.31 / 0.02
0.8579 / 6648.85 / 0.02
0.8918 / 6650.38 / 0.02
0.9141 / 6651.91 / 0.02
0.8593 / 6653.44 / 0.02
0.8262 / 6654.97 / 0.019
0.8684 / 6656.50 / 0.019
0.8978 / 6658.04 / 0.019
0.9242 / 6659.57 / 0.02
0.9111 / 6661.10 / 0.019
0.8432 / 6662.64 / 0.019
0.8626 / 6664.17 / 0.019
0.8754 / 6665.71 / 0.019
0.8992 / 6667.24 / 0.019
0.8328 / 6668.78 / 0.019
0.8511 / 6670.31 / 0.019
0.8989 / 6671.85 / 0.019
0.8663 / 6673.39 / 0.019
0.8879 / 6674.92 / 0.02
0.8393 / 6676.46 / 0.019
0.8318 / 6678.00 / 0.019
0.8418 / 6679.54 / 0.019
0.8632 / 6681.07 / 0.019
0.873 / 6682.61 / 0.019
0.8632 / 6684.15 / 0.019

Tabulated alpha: 0.02 mag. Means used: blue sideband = 0.896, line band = 0.872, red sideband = 0.874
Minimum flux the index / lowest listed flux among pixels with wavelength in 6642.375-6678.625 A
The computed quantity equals 0.8262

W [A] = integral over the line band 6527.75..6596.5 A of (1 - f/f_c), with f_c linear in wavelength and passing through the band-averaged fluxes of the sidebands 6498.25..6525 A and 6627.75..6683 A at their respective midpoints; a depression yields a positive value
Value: 2.2 A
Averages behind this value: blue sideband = 0.895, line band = 0.858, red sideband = 0.87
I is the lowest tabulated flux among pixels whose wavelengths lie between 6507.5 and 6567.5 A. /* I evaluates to 0.4965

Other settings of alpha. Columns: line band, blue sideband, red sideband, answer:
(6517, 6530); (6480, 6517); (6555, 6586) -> -0.04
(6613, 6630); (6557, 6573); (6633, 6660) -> -0.05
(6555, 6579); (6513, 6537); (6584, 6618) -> 0.11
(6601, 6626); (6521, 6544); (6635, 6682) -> -0.02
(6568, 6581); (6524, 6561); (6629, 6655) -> -0.02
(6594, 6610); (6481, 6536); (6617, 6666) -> -0.03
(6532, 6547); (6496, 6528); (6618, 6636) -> 0.00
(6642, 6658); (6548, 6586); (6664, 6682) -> -0.02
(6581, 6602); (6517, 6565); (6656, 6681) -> -0.04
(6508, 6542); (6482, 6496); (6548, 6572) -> -0.05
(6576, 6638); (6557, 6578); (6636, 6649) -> -0.07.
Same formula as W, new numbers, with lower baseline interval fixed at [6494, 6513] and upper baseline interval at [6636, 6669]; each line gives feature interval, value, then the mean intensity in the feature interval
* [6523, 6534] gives -0.3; 0.906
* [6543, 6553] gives 0.1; 0.871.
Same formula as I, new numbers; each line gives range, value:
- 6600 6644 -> 0.8476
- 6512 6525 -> 0.8658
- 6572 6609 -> 0.8411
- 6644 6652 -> 0.8505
